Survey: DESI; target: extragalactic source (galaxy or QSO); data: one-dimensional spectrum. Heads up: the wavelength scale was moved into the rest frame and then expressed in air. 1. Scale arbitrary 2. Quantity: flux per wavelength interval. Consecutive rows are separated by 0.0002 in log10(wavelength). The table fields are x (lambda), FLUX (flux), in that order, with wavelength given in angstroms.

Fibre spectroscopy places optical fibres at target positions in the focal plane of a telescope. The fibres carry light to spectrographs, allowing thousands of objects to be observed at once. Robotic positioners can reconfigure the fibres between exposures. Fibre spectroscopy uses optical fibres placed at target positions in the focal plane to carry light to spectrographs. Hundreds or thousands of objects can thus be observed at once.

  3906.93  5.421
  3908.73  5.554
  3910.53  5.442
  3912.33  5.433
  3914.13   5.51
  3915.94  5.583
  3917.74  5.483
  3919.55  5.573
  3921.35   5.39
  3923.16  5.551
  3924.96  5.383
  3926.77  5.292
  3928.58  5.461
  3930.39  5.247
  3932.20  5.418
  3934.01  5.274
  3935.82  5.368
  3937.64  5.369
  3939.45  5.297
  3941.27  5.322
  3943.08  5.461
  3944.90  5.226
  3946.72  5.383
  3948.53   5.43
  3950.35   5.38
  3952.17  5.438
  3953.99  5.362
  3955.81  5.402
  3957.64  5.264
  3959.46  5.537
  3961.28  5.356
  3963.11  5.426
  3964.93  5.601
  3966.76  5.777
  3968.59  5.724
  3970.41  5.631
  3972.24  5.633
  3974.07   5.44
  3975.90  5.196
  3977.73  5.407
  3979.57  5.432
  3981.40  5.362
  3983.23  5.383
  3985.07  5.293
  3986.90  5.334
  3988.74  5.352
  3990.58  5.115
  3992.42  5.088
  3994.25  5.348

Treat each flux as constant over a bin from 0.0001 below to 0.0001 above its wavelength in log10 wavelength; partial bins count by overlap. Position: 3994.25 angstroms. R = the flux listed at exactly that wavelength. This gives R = 5.348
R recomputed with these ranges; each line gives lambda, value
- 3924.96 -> 5.383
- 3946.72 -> 5.383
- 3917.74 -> 5.483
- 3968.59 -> 5.724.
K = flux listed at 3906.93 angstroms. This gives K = 5.421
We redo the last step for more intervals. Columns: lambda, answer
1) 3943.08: 5.461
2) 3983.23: 5.383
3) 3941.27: 5.322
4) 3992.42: 5.088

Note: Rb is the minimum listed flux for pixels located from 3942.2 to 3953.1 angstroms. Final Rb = 5.226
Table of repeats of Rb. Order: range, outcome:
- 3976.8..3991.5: 5.115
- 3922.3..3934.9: 5.247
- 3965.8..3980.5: 5.196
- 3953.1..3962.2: 5.264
